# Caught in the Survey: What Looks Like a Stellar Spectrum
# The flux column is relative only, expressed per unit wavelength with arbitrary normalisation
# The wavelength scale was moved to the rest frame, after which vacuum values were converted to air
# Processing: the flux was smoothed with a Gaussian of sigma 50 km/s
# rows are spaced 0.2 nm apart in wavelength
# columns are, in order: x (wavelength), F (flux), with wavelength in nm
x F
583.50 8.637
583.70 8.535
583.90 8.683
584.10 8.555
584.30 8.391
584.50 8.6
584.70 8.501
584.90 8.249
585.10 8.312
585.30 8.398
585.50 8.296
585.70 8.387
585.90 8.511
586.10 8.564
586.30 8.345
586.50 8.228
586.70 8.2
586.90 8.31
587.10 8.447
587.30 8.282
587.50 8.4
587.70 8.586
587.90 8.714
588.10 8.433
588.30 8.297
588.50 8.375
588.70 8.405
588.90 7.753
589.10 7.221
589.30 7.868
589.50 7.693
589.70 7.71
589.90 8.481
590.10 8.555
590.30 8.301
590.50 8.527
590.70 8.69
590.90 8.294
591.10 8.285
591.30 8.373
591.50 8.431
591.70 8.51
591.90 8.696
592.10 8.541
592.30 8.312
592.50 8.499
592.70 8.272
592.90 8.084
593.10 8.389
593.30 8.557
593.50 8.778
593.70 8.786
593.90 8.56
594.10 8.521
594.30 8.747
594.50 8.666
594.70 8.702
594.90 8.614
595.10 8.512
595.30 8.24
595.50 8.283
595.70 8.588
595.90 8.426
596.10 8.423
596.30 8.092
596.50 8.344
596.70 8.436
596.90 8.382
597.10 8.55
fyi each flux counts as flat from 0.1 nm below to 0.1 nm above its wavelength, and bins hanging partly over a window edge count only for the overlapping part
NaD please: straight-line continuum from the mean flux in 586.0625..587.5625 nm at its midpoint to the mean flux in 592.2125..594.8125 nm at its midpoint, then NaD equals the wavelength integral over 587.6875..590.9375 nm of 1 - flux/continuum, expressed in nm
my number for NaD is 0.07 nm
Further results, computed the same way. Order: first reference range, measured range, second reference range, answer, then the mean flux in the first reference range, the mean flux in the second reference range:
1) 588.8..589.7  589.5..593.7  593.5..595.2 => -0.16 nm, 7.64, 8.65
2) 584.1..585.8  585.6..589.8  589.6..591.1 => 0.08 nm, 8.4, 8.36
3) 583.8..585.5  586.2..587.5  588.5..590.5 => -0.01 nm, 8.45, 8.04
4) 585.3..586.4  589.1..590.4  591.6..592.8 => 0.06 nm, 8.42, 8.47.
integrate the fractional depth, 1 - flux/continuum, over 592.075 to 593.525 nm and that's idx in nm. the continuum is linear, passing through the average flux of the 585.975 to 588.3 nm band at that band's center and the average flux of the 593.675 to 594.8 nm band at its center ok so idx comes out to 0.03 nm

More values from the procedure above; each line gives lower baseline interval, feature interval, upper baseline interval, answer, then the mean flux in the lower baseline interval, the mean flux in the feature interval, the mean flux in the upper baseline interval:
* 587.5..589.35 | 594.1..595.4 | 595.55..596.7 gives -0.036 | 8.2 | 8.58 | 8.38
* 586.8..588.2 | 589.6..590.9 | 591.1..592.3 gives 0.015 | 8.45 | 8.37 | 8.47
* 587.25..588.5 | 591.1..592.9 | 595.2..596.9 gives -0.004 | 8.45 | 8.42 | 8.36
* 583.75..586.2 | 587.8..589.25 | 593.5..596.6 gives 0.054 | 8.46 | 8.16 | 8.51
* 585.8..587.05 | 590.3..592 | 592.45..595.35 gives 0.001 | 8.36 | 8.47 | 8.53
